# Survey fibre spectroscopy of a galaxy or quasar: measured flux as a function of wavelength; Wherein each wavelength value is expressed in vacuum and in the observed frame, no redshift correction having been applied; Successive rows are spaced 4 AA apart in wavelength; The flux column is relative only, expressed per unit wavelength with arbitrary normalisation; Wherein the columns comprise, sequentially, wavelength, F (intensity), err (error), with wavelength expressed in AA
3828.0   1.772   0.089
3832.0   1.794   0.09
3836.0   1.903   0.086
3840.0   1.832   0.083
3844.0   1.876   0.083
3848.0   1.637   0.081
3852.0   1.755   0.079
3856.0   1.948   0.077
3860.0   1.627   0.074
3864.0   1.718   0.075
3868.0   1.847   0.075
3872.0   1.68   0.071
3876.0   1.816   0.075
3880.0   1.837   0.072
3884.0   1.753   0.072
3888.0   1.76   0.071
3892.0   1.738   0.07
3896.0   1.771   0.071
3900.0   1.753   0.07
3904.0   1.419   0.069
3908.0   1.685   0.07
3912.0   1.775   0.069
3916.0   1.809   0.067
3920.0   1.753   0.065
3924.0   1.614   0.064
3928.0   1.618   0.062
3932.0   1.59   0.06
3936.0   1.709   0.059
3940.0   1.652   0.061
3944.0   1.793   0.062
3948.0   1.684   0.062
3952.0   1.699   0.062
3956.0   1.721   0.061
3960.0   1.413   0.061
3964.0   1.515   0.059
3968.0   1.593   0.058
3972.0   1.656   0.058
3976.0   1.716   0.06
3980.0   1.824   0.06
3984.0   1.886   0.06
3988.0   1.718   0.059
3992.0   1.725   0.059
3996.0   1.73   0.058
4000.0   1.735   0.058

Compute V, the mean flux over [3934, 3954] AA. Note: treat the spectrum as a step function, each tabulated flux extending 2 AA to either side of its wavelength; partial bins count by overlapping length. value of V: 1.71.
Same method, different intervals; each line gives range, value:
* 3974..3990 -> 1.79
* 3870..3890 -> 1.77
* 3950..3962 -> 1.61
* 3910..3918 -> 1.79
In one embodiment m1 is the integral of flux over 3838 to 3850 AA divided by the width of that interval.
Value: 1.78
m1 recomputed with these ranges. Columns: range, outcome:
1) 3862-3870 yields 1.78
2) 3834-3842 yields 1.87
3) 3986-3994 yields 1.72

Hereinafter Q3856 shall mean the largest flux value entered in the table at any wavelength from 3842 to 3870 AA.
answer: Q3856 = 1.948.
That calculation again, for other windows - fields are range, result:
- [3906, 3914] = 1.775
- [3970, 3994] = 1.886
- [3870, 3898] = 1.837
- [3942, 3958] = 1.793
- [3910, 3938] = 1.809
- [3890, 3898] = 1.771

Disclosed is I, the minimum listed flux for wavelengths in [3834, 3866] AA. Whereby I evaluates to 1.627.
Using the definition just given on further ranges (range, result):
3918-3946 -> 1.59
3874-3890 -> 1.753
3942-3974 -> 1.413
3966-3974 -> 1.593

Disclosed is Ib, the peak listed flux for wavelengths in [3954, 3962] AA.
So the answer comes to 1.721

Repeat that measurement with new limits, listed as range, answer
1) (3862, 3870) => 1.847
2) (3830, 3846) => 1.903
